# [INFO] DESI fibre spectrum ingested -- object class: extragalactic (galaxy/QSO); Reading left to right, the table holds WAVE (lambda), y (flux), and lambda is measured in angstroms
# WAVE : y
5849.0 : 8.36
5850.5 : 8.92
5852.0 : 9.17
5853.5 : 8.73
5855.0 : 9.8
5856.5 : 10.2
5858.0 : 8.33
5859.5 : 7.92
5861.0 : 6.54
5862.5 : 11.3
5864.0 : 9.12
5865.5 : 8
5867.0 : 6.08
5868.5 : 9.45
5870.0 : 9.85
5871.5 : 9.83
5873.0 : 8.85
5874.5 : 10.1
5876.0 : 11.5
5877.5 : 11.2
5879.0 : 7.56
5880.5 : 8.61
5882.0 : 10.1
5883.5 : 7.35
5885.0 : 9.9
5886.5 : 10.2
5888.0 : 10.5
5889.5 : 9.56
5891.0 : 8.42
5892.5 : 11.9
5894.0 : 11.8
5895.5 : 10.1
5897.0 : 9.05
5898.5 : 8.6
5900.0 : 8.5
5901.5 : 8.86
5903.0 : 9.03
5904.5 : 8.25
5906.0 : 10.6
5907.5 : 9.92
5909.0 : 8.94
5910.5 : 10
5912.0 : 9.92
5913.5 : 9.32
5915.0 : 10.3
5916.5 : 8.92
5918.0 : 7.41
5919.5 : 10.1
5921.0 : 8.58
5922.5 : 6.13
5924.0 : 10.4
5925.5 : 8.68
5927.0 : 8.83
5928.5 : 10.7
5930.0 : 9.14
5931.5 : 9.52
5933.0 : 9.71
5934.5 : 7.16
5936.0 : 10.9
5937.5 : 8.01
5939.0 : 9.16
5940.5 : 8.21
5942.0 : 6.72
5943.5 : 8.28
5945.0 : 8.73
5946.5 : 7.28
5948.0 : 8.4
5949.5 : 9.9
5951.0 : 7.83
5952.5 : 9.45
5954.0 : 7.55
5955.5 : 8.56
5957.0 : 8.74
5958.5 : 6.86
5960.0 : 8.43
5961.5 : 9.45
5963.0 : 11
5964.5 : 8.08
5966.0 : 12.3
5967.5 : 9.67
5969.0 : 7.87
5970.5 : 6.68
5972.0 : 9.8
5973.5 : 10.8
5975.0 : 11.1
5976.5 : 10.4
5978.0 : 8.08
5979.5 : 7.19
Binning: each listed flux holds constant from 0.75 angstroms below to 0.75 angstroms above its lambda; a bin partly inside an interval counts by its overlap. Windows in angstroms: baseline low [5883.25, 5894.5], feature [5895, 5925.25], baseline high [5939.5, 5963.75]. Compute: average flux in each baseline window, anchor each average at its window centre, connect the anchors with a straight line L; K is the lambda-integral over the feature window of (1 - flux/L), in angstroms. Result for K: 1.2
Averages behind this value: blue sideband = 10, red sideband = 8.47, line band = 9.13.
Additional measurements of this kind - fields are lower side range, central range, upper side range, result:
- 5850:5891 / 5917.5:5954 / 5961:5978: 3.1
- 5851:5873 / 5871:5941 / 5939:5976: -4.0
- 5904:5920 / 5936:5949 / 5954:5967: 1.3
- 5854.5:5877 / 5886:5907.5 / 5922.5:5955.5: -1.7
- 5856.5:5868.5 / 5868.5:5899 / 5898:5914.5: -3.2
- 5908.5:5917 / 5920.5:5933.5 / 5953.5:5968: 0.5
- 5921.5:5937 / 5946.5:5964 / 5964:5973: 0.9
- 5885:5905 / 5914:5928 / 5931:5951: 0.3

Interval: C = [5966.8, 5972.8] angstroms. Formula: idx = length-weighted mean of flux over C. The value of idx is 8.51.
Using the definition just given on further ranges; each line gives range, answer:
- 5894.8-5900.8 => 9.05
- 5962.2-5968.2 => 10.3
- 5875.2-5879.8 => 10.1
